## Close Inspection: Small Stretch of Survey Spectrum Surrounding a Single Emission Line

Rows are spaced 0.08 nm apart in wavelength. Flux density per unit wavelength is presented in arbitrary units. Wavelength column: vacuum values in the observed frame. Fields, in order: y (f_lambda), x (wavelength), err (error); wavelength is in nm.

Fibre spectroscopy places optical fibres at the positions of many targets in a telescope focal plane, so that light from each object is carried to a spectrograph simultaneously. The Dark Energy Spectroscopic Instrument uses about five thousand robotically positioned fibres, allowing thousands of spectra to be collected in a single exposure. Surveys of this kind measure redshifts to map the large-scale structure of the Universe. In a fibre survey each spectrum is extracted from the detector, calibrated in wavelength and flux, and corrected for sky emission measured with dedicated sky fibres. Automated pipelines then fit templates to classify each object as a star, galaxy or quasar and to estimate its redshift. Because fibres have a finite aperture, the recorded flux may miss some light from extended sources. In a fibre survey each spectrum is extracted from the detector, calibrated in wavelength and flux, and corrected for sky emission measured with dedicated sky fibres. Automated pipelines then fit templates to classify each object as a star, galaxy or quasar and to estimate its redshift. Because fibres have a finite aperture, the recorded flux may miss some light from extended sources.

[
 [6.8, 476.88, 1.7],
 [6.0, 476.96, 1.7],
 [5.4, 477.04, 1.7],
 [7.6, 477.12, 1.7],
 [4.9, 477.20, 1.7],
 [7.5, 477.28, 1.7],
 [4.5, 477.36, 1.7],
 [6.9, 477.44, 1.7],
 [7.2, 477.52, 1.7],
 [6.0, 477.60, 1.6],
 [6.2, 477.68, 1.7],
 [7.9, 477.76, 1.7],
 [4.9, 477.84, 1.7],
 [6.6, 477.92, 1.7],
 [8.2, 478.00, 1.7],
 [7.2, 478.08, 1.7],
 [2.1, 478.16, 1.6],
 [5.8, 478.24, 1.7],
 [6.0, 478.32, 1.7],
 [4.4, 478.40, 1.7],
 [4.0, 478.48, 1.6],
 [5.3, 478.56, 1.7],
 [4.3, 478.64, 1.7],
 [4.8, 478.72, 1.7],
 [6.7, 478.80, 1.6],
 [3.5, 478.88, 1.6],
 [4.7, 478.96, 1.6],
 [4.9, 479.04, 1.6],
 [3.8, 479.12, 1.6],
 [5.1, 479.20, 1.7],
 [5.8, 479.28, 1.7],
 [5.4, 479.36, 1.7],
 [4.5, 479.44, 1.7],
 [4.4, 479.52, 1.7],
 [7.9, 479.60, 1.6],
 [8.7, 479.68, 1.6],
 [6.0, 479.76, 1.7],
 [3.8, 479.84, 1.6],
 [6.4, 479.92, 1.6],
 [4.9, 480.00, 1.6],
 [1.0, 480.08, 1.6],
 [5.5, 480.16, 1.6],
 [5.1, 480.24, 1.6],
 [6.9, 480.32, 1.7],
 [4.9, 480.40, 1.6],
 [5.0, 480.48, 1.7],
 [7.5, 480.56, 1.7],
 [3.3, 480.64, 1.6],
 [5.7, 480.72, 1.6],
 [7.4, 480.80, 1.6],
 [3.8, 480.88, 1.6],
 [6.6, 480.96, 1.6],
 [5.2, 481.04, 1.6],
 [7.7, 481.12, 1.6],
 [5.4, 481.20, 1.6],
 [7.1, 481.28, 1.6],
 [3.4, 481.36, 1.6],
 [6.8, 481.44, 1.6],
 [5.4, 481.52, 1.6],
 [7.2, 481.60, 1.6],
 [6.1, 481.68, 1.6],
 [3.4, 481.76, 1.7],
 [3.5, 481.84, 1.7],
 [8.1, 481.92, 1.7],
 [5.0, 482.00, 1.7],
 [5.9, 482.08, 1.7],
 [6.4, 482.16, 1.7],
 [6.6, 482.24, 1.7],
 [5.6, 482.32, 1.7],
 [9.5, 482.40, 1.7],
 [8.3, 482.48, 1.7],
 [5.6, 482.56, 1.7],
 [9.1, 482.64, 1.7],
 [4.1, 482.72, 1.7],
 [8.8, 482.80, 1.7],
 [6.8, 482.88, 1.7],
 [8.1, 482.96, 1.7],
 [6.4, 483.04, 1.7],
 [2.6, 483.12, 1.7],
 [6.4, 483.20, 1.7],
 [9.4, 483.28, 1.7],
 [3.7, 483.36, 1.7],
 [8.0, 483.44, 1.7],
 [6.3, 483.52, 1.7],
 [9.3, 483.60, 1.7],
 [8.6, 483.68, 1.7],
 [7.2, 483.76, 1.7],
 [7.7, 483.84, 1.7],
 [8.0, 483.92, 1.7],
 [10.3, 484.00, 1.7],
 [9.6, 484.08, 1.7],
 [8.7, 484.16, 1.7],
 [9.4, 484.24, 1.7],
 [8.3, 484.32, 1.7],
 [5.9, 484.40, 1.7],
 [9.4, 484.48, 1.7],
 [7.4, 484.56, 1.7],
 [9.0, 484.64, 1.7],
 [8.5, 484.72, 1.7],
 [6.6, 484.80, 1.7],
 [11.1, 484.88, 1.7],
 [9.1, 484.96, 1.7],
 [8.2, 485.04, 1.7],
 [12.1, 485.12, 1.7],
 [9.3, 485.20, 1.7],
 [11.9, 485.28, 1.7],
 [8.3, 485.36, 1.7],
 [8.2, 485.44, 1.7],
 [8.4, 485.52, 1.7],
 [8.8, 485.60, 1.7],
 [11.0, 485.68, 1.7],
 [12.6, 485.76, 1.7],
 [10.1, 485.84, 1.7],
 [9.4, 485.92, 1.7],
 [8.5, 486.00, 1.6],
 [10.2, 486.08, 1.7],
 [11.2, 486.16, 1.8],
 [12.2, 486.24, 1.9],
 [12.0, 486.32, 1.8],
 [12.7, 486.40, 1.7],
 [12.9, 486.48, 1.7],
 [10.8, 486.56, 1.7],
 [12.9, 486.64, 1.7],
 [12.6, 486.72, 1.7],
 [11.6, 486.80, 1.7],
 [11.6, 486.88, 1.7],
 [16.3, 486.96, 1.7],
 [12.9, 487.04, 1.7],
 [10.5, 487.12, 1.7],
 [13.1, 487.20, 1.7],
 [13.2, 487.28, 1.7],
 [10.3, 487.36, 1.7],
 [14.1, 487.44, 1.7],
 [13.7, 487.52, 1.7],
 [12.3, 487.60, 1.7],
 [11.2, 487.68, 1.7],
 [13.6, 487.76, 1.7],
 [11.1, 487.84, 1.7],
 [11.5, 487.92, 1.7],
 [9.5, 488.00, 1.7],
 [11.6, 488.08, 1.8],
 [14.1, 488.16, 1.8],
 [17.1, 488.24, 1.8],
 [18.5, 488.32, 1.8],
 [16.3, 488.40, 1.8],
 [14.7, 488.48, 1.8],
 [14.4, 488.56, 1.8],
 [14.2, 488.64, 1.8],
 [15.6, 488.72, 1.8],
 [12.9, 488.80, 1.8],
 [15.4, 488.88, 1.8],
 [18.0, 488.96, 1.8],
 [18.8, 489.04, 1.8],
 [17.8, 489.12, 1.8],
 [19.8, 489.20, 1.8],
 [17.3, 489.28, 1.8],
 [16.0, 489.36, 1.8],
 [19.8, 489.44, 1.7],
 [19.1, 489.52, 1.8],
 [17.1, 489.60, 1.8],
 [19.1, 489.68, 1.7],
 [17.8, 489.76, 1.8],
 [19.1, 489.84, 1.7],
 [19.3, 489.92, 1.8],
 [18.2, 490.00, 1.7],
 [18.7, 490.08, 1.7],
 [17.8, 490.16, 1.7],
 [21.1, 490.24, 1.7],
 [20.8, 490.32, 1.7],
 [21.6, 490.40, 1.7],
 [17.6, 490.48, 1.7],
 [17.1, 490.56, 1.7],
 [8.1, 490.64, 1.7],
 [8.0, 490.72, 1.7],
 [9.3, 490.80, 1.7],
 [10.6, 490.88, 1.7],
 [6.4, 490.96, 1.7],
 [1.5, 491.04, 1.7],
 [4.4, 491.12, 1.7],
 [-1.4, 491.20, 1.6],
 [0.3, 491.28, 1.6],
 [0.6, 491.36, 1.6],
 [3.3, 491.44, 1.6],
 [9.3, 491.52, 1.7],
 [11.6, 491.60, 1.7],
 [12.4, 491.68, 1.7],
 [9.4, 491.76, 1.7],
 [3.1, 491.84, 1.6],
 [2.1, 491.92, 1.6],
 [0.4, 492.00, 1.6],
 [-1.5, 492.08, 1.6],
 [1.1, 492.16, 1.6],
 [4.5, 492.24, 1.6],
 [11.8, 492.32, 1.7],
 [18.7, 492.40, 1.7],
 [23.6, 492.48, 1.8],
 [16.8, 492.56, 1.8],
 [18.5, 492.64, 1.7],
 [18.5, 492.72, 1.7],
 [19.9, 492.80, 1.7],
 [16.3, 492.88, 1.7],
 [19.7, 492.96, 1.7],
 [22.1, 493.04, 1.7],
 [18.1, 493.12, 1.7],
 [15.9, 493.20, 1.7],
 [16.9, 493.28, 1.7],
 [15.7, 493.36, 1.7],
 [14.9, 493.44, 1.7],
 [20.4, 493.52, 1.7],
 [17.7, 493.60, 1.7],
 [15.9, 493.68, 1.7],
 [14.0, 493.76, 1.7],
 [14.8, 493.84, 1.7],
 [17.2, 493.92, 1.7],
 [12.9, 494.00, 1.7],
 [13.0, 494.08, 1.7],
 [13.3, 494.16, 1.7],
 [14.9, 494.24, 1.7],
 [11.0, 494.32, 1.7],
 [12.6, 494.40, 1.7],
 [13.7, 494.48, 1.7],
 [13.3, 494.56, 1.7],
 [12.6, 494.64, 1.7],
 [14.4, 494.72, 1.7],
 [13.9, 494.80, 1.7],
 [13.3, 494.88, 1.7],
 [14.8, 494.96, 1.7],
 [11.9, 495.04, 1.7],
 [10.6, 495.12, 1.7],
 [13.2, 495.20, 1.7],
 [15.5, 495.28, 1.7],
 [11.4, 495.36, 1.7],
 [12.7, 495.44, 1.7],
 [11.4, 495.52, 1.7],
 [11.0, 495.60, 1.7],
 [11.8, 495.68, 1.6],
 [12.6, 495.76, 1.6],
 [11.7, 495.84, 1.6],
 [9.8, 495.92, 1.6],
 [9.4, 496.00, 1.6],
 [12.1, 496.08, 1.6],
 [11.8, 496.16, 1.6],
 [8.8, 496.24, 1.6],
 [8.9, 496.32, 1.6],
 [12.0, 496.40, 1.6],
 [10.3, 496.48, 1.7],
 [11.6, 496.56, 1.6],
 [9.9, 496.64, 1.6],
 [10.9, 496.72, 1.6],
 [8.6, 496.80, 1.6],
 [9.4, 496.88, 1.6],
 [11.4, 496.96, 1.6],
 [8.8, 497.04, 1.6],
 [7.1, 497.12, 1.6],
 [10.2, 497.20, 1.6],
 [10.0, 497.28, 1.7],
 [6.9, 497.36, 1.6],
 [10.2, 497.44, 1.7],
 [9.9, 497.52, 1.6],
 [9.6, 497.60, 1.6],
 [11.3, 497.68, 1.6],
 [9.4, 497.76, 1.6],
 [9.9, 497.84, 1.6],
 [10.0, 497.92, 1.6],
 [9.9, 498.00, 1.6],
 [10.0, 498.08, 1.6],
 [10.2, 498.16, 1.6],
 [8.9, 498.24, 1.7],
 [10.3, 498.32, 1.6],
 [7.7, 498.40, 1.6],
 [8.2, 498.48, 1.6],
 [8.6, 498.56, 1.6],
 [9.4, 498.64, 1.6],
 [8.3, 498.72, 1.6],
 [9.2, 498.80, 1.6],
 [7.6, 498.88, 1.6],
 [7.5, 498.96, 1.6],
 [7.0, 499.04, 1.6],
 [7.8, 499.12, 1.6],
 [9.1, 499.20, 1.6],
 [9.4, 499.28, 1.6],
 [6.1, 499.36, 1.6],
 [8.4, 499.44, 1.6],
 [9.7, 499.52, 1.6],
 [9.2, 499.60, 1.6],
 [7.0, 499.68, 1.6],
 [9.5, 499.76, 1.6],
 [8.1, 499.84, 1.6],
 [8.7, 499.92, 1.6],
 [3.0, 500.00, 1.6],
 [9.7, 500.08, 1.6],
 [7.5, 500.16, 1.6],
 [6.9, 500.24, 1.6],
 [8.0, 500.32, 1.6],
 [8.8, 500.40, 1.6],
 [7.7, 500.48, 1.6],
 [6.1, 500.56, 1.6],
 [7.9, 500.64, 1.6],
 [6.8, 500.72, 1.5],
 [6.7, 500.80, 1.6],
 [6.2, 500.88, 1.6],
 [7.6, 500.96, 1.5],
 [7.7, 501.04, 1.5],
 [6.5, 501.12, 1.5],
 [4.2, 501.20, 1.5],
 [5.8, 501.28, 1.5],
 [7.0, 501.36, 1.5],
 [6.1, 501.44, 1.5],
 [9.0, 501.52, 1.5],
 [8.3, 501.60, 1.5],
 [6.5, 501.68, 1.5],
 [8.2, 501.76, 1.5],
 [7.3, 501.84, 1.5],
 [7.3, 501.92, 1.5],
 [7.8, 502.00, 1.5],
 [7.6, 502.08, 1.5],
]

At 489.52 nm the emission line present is C IV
